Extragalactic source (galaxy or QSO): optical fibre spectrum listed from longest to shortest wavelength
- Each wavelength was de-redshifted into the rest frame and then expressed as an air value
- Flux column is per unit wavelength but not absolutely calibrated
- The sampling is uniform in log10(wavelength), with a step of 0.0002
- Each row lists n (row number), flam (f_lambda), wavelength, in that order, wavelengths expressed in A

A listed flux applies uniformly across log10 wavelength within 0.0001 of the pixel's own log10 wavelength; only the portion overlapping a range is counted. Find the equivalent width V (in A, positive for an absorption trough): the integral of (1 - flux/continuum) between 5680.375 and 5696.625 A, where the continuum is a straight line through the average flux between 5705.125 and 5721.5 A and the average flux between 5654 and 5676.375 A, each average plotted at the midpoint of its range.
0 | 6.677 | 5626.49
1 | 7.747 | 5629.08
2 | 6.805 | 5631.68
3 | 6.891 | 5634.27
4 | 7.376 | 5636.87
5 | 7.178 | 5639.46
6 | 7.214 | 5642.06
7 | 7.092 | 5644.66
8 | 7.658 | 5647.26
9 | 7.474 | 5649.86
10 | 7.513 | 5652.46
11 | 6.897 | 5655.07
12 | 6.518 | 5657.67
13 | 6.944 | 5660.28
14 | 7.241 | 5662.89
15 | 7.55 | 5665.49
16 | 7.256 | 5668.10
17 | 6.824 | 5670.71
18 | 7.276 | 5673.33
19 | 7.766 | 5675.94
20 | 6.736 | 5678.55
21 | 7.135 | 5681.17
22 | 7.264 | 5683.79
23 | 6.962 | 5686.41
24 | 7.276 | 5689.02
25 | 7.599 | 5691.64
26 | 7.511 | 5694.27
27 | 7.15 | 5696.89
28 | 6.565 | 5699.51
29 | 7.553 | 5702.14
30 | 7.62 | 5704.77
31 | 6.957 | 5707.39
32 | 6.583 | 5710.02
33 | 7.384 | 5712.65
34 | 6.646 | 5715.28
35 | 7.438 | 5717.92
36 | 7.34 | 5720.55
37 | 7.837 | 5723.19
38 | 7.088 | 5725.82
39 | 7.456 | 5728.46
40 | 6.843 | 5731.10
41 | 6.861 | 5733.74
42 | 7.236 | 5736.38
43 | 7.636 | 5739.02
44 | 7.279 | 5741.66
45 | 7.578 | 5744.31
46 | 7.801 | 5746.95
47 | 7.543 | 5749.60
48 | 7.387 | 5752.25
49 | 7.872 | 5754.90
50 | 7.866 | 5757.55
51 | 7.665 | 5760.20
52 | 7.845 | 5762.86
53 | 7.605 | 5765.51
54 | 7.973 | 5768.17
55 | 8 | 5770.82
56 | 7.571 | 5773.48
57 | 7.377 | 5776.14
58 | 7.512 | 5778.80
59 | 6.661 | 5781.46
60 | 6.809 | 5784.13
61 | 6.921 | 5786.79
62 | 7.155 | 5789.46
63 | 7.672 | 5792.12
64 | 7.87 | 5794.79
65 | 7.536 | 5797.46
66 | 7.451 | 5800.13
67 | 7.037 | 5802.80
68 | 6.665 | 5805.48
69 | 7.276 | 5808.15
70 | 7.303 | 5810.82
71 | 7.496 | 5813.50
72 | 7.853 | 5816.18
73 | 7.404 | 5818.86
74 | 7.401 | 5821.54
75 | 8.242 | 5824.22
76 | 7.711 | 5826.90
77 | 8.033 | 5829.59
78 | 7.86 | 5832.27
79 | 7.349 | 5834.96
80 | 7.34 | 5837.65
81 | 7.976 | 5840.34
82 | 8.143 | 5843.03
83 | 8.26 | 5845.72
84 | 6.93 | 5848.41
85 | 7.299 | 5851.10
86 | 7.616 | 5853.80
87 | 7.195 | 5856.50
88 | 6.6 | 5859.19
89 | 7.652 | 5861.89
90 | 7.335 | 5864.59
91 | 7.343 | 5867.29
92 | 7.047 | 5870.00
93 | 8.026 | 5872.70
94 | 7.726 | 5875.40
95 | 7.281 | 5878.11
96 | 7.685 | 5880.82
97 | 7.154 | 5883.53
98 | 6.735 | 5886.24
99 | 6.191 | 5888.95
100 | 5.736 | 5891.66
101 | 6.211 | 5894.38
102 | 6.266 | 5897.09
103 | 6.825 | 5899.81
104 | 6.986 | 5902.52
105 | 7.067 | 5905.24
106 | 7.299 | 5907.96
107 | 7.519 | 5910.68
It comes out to -0.4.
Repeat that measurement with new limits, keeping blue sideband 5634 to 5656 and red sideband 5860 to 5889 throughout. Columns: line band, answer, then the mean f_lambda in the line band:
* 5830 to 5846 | -1.1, 7.8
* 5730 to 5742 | 0.2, 7.17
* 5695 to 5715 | 0.5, 7.11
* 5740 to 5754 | -0.4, 7.53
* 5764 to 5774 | -0.7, 7.81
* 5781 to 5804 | 0.2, 7.26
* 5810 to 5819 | -0.3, 7.54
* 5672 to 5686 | 0.1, 7.21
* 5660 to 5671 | 0.1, 7.22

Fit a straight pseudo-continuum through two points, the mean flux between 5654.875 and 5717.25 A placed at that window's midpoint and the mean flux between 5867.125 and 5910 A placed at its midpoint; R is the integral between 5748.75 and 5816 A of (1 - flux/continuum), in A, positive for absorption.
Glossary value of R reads -3.69 A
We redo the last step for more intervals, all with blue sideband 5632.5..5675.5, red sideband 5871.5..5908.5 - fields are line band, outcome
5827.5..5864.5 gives -3.0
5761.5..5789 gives -1.4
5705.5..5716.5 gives 0.3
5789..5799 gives -0.8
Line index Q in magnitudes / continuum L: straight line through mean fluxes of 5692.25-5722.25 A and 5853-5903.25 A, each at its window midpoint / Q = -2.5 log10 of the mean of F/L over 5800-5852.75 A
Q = -0.072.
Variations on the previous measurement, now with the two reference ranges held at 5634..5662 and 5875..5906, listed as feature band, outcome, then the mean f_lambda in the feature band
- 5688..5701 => -0.019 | 7.22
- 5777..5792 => -0.019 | 7.08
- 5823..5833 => -0.158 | 7.97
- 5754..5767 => -0.114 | 7.77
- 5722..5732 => -0.042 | 7.32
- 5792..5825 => -0.082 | 7.46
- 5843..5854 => -0.112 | 7.6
